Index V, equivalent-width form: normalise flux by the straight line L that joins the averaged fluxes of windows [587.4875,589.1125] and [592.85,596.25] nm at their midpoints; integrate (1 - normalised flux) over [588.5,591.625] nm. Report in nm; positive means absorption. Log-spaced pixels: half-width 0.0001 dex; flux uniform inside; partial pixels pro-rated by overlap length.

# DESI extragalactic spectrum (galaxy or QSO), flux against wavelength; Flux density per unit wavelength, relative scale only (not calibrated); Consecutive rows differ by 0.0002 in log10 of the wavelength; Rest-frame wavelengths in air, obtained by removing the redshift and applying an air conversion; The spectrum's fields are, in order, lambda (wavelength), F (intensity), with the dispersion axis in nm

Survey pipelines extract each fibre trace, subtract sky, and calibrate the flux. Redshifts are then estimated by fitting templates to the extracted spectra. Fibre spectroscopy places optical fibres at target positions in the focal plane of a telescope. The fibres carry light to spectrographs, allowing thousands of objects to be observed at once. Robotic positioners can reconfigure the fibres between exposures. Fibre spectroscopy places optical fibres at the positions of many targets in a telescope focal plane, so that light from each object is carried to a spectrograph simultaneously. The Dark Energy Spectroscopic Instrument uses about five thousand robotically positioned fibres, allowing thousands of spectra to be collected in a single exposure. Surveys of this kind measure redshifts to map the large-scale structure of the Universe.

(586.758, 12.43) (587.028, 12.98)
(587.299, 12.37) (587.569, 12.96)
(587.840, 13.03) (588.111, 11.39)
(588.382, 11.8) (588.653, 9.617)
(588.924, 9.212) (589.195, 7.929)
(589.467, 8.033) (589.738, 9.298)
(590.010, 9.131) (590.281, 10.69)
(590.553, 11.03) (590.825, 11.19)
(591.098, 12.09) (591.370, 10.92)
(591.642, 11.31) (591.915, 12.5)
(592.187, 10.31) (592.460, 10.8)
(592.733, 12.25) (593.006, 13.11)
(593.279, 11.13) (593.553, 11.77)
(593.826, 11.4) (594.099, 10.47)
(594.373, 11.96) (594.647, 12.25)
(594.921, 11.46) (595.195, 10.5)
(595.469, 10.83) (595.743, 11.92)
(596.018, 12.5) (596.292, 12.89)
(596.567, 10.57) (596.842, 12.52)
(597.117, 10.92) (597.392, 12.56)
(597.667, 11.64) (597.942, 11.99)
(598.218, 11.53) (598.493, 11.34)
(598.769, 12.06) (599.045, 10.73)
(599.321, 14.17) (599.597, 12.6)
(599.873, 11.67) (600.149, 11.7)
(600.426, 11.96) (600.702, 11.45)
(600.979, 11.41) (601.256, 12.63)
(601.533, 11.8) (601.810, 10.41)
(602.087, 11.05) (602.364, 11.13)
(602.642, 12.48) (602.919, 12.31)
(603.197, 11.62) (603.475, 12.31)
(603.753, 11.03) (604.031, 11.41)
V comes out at 0.37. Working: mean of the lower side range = 11.2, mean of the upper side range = 11.6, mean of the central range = 9.99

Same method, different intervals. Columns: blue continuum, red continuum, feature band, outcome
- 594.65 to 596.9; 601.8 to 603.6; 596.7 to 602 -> -0.07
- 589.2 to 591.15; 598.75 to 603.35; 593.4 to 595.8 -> -0.15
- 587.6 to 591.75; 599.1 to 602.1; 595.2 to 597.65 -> -0.08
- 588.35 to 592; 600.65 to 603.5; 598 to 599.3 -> -0.05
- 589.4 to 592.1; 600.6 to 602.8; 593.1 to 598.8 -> -0.27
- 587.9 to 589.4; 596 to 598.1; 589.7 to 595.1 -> -0.20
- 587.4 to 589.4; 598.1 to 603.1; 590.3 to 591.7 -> -0.03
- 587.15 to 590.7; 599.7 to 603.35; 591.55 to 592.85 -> -0.07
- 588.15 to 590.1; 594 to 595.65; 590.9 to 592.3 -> -0.17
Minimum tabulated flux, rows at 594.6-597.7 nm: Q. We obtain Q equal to 10.5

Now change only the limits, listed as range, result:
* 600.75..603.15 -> 10.41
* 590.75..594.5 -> 10.31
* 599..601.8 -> 10.73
